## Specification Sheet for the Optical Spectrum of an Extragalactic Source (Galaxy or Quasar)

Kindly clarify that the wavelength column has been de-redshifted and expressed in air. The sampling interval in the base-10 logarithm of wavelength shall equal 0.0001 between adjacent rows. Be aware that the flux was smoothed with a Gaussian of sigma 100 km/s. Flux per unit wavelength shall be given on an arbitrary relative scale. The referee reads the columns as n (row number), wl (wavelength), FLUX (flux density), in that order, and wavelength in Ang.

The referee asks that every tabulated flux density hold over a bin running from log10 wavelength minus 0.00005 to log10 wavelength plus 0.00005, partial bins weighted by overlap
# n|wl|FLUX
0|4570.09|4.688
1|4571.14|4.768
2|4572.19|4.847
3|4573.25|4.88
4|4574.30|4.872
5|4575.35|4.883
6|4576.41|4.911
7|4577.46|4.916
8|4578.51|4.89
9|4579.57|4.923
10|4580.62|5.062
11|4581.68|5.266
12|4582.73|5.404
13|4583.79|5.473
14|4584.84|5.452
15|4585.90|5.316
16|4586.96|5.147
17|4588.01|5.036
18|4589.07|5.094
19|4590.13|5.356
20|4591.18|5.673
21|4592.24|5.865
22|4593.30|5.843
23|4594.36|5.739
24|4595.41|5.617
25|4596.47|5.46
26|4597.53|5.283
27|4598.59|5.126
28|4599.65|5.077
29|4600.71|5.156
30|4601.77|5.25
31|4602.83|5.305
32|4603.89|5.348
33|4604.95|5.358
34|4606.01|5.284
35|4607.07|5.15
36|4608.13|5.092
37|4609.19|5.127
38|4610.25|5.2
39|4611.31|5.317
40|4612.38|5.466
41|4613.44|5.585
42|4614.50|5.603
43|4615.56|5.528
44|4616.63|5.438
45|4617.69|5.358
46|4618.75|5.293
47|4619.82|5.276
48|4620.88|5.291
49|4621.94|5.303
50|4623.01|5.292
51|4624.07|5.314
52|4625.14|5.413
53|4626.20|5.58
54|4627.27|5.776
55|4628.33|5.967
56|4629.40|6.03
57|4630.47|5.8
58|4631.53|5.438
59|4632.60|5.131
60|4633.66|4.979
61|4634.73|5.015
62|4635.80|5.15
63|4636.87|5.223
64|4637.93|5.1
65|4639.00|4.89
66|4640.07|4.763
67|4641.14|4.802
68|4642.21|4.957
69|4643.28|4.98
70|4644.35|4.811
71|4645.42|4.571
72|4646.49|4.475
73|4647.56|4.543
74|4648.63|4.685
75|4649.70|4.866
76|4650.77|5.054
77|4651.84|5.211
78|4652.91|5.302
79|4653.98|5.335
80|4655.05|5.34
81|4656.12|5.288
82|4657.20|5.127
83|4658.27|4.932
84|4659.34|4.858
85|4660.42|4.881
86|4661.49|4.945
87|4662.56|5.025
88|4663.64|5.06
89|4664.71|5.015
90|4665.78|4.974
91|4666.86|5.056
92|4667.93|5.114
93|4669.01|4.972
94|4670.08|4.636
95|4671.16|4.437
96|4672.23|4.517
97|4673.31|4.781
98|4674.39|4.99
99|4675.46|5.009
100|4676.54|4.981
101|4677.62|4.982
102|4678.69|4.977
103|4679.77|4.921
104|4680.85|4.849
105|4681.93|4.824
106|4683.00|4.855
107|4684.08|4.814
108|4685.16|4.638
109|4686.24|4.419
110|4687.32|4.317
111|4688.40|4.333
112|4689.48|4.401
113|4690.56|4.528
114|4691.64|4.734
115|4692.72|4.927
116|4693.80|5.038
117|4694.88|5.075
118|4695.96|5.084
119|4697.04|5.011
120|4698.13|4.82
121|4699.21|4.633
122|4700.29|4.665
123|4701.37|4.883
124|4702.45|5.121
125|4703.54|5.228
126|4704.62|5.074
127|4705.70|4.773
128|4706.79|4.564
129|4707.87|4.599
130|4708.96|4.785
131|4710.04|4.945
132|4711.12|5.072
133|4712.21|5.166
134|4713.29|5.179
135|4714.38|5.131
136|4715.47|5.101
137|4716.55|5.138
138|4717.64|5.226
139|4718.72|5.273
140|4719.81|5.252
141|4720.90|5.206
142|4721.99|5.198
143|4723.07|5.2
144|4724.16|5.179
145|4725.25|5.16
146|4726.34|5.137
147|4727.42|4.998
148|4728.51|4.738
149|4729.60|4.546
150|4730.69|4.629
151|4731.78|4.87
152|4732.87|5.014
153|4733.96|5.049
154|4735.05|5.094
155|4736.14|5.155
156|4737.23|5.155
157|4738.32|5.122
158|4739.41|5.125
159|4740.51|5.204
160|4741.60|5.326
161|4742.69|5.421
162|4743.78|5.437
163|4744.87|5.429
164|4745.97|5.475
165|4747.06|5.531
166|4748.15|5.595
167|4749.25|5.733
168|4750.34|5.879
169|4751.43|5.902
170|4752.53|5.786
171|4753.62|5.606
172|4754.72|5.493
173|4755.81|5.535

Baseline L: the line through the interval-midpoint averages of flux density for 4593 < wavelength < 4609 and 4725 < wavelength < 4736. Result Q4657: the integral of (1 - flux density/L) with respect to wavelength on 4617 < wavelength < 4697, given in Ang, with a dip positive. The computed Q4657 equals 2.3 Ang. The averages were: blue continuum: 5.33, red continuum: 4.93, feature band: 5.01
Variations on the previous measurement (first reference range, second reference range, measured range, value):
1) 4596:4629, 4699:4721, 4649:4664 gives 0.33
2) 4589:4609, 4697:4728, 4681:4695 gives 1.16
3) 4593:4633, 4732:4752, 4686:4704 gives 2.00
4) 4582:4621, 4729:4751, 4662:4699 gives 3.28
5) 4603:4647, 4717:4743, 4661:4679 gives 0.96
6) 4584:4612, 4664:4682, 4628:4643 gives -0.31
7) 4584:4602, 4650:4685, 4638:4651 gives 0.79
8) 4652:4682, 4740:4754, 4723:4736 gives 1.13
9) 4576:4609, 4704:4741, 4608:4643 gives -0.64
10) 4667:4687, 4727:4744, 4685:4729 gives 0.07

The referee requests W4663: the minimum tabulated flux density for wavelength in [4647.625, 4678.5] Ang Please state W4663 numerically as 4.437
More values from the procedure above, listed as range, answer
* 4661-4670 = 4.945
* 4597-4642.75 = 4.763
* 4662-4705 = 4.317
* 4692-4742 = 4.546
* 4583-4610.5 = 5.036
